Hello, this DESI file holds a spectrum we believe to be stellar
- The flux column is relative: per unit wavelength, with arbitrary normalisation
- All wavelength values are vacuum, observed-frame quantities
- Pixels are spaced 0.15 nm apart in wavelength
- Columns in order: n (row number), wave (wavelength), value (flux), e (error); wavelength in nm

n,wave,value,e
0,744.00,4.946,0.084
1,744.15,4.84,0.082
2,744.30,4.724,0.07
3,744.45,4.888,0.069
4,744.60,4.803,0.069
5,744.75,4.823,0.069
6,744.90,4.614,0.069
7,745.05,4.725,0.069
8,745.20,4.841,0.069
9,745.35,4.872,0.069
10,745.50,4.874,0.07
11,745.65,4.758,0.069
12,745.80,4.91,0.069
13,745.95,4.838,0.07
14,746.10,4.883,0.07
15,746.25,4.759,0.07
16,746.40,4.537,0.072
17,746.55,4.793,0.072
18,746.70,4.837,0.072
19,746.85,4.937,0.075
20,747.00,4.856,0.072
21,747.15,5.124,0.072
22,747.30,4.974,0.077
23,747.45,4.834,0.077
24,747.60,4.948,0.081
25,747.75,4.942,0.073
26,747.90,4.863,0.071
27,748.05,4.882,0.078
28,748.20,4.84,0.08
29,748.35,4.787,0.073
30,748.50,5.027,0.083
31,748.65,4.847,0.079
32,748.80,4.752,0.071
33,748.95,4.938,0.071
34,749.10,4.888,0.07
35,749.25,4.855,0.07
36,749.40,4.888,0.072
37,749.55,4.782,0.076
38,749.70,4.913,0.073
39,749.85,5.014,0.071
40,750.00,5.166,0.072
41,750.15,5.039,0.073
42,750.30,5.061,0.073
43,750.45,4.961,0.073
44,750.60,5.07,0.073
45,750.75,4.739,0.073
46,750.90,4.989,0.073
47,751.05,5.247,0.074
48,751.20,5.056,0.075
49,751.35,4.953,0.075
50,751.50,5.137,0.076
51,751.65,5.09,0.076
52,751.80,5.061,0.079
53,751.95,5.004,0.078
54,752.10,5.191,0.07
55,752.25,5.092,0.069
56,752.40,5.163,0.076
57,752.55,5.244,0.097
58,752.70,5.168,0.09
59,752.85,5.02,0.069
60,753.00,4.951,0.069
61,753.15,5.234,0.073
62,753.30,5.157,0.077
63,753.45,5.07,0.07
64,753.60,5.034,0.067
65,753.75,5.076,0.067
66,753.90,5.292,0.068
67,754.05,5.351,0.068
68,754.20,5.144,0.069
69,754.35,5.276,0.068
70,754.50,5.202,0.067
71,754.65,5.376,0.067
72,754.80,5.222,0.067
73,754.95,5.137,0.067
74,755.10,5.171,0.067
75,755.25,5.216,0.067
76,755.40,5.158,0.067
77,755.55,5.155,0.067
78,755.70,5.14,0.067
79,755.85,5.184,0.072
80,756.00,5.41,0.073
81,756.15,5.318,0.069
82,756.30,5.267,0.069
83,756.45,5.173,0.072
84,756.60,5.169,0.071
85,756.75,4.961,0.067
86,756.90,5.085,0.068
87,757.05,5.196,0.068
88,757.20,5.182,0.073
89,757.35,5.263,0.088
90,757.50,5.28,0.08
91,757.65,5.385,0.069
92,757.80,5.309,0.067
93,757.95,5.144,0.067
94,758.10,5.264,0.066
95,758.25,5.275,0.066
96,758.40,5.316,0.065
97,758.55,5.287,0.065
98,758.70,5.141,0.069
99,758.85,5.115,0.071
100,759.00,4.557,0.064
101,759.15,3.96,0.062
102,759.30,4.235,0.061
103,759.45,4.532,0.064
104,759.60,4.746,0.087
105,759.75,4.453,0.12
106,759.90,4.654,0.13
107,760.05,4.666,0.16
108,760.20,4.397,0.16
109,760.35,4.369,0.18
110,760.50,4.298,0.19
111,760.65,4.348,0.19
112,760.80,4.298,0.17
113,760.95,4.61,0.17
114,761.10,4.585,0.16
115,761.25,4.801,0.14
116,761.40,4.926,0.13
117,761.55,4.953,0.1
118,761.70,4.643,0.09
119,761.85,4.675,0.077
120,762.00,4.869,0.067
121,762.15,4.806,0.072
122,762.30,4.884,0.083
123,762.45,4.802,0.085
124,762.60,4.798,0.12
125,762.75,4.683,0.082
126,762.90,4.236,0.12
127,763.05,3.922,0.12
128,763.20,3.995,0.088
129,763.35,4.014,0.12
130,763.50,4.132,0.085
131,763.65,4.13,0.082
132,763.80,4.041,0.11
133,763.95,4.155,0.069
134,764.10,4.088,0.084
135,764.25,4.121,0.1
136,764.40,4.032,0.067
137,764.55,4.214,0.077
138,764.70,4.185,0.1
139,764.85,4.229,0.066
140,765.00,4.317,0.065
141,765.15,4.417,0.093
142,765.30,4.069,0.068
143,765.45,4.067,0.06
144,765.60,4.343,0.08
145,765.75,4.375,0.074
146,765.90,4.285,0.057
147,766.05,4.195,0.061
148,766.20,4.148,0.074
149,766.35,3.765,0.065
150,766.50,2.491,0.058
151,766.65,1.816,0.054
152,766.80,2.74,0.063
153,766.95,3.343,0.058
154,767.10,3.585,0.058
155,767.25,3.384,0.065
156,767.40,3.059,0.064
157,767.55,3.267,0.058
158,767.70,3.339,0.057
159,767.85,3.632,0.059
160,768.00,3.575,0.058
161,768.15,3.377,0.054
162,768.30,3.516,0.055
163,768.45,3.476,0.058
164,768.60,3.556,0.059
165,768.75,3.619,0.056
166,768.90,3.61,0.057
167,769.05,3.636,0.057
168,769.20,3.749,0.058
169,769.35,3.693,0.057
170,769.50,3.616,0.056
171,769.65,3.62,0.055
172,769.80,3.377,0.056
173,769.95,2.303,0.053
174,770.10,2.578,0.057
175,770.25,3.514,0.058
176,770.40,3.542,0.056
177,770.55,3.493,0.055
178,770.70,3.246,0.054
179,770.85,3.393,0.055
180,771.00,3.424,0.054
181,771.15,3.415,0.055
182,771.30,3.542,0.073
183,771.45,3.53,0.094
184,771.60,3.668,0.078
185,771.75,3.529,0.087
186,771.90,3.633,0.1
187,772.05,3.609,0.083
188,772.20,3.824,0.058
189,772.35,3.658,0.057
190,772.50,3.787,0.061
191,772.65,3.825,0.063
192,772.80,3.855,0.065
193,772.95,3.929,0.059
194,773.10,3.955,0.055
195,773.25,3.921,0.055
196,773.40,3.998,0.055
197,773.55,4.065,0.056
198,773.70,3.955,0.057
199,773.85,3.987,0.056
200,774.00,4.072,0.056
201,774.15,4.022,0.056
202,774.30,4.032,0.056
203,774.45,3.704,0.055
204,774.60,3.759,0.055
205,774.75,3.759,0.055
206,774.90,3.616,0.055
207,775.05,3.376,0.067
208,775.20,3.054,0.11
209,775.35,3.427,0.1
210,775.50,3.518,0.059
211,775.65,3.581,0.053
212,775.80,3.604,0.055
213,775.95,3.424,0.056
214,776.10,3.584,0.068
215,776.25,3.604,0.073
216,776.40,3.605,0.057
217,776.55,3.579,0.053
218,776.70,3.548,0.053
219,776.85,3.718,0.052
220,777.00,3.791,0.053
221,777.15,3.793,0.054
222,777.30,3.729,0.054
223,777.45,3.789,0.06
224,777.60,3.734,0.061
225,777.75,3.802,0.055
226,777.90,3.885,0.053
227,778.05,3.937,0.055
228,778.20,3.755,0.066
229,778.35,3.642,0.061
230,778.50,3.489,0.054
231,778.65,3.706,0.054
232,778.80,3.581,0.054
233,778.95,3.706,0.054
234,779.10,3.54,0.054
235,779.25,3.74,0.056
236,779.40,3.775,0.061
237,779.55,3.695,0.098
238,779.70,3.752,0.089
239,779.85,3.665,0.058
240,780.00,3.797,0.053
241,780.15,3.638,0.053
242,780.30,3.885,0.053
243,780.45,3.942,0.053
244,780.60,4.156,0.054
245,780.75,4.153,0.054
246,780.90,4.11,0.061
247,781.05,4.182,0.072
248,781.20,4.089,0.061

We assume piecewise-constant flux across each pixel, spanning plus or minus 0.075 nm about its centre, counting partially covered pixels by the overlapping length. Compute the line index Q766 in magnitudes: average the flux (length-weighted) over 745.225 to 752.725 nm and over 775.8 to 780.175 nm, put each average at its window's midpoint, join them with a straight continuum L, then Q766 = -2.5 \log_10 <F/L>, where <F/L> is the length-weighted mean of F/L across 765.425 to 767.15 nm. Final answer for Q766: 0.17 mag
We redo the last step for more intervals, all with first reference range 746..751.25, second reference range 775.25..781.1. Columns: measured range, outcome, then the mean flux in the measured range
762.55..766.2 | 0.02 mag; 4.2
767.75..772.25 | 0.17 mag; 3.47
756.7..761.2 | -0.08 mag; 4.83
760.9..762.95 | -0.09 mag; 4.74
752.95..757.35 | -0.12 mag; 5.19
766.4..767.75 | 0.35 mag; 3.01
